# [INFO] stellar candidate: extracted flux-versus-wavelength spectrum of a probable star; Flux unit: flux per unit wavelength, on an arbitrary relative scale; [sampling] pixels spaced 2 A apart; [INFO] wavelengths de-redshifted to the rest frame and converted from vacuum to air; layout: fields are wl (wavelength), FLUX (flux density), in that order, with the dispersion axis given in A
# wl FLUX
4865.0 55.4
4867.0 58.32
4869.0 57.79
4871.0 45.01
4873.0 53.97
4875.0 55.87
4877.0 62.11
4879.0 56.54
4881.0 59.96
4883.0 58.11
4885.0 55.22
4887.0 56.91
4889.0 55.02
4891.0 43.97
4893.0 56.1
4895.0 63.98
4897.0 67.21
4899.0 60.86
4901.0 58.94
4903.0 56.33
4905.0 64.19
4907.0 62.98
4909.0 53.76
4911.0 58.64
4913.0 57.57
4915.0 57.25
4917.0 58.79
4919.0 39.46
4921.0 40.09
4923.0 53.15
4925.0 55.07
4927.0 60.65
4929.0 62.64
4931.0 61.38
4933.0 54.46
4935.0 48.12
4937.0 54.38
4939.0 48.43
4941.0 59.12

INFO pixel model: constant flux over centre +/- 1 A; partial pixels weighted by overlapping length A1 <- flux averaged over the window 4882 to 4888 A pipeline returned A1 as 56.7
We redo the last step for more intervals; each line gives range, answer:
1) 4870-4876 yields 51.6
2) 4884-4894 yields 53.4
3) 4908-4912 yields 56.2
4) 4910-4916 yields 57.8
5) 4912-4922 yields 50.6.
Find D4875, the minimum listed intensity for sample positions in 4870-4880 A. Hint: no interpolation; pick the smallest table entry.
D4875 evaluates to 45.01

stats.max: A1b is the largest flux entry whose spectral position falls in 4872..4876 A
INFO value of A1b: 55.87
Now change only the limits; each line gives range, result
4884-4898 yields 67.21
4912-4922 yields 58.79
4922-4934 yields 62.64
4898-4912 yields 64.19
